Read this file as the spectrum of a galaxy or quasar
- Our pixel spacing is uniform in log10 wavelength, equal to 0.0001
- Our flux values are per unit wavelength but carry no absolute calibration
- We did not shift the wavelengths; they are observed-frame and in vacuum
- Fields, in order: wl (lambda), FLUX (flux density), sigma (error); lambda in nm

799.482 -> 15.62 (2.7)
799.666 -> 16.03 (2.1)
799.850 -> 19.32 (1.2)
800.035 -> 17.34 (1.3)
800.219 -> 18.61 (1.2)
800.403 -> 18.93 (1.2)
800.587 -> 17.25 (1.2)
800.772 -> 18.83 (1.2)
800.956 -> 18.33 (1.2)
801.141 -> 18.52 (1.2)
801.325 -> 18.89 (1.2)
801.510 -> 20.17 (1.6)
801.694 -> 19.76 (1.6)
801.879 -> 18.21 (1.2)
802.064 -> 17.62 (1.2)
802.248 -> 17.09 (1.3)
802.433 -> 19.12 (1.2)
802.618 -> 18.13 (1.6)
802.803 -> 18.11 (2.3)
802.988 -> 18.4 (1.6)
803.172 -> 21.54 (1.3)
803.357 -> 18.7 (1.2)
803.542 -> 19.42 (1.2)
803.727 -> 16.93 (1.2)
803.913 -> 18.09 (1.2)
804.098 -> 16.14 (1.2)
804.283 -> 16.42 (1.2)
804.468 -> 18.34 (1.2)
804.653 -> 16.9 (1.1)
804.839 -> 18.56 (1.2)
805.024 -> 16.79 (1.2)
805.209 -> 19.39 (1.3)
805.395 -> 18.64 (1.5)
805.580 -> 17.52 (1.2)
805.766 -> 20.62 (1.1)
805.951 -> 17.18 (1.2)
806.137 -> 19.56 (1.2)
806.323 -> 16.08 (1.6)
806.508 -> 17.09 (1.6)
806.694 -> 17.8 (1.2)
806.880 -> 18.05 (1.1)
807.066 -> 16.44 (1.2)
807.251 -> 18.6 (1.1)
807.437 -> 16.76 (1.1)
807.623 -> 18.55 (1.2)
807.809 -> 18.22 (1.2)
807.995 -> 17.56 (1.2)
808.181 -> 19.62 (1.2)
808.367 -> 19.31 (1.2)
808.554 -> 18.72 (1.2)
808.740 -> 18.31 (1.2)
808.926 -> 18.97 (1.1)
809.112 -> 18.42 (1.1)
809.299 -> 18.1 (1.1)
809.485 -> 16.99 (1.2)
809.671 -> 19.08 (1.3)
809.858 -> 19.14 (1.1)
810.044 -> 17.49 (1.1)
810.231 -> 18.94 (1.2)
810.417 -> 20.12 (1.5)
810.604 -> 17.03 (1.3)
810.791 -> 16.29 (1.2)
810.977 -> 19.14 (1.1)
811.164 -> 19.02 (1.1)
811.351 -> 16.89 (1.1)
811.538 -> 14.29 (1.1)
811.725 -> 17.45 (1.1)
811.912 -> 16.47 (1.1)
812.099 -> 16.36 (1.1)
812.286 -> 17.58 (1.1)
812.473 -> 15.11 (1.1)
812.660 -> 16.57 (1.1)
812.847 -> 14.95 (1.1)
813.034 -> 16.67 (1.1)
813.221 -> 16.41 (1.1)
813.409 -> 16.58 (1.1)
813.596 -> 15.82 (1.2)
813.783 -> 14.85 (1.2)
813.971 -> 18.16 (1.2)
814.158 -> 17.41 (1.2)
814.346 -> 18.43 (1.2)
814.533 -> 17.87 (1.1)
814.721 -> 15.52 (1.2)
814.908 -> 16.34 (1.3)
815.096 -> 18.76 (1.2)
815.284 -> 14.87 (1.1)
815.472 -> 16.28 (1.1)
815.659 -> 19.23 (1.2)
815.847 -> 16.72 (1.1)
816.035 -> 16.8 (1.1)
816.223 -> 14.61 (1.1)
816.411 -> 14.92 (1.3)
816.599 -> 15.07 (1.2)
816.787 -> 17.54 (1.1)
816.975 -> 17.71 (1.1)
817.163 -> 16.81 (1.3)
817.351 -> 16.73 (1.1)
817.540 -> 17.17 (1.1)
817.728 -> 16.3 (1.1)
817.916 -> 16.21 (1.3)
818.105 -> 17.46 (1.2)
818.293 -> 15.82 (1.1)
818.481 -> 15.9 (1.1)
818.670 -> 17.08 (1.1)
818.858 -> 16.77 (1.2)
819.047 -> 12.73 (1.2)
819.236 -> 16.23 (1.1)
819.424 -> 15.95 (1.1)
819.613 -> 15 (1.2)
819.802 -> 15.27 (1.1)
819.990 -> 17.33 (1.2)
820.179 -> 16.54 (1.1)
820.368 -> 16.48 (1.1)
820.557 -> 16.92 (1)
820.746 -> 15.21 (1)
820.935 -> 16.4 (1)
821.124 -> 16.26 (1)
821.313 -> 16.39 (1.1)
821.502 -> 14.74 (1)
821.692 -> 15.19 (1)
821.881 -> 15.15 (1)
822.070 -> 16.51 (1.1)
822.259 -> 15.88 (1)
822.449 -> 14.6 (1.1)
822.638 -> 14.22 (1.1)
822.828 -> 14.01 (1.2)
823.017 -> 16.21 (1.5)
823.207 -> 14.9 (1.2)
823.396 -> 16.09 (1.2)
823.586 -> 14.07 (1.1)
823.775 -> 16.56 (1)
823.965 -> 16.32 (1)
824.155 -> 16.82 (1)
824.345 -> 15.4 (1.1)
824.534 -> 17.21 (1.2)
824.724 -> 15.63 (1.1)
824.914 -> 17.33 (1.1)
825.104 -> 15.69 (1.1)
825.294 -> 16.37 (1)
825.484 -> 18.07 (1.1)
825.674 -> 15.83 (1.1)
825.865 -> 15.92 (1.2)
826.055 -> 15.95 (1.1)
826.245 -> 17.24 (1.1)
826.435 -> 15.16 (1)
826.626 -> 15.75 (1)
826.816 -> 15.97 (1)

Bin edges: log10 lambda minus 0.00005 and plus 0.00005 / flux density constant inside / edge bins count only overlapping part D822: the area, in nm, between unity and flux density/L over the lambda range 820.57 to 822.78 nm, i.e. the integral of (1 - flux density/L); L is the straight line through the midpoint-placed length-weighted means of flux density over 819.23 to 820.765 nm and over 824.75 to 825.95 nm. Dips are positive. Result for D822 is 0.098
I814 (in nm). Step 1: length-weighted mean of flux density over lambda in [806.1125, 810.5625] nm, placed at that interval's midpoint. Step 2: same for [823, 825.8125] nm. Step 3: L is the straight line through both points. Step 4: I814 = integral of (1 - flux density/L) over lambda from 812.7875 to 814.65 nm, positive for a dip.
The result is 0.084 nm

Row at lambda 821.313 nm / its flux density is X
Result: 16.39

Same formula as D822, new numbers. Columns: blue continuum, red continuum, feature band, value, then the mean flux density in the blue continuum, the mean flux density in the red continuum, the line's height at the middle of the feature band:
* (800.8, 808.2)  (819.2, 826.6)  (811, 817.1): 0.135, 18.2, 15.9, 17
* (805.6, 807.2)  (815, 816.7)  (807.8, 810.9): -0.176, 17.9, 16.4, 17.4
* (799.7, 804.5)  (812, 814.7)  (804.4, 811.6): -0.268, 18.4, 16.6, 17.4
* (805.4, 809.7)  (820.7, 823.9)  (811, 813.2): 0.096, 18.2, 15.4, 17.3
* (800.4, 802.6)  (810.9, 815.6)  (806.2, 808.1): 0.010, 18.5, 16.7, 17.7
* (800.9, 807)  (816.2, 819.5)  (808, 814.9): -0.115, 18.2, 16.2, 17.1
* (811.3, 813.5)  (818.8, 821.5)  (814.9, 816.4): -0.047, 16.3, 15.9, 16.1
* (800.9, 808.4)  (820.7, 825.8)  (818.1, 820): 0.062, 18.2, 15.8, 16.4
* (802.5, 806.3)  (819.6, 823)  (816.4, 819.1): -0.024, 18.2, 15.7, 16.2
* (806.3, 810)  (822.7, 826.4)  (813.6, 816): 0.042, 18.1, 16.1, 17.3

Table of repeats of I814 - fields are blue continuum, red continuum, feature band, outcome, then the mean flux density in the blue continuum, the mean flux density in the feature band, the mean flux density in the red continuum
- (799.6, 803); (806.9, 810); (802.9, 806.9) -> 0.05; 18.4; 18.1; 18.3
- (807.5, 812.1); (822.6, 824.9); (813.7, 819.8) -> 0.15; 18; 16.5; 15.7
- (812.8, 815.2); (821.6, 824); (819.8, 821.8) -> -0.05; 16.8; 16.1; 15.3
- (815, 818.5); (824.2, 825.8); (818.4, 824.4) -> 0.28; 16.6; 15.7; 16.4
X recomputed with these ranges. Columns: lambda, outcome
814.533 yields 17.87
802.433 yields 19.12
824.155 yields 16.82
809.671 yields 19.08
